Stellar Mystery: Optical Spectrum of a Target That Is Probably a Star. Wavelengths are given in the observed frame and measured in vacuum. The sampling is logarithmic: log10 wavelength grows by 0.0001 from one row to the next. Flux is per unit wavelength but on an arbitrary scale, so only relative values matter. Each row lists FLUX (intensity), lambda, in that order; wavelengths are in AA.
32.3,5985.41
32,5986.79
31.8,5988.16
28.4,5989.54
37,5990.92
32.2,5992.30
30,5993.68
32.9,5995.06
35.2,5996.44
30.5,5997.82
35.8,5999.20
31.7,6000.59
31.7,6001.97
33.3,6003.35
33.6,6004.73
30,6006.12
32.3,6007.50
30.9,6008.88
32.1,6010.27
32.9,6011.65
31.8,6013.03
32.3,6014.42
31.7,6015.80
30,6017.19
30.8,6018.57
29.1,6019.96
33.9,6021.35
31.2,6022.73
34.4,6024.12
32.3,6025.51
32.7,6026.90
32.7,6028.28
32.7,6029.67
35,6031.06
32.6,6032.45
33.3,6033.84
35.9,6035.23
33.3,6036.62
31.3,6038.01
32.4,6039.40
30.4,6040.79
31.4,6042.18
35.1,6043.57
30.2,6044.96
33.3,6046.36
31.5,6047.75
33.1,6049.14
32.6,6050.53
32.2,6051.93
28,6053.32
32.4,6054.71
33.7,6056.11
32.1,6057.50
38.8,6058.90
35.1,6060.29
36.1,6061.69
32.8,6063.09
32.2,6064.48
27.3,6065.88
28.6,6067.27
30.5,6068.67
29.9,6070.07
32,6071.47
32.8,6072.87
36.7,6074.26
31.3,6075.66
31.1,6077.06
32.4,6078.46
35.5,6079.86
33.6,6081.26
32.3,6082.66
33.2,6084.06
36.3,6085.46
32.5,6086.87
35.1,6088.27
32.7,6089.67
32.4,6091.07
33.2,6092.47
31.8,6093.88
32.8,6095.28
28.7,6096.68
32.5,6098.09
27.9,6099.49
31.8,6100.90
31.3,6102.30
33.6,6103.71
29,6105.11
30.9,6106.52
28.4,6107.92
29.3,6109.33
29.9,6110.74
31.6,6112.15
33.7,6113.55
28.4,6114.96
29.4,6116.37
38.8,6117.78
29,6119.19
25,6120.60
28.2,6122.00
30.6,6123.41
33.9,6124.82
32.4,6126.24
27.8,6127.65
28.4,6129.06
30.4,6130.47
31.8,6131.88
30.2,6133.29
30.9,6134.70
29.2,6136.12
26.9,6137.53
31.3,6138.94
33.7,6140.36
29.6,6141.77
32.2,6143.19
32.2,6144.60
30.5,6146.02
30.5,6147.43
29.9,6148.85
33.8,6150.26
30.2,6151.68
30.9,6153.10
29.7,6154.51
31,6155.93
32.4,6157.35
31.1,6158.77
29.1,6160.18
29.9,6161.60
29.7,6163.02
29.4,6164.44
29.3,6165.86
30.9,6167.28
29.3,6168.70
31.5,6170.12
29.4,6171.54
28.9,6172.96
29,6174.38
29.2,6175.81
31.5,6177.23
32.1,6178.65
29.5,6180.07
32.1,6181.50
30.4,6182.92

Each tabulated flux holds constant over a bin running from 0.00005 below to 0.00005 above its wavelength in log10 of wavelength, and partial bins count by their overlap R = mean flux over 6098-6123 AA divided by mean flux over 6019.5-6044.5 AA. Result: 0.93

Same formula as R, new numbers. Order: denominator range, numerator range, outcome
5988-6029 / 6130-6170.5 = 0.95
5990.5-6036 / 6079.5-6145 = 0.96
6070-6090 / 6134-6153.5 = 0.93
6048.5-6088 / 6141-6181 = 0.93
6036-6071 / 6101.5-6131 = 0.95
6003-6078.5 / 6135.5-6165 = 0.95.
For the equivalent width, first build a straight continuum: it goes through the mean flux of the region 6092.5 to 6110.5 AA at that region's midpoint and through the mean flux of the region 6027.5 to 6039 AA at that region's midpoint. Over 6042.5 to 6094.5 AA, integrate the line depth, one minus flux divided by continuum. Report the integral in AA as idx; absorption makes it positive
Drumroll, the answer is -1.2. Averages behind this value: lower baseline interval 33.3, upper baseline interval 30.7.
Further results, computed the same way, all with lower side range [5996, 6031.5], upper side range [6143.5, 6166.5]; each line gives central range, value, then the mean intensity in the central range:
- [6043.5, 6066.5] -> -0.64 AA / 32.7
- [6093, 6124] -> 0.59 AA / 30.6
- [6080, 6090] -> -0.75 AA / 33.8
